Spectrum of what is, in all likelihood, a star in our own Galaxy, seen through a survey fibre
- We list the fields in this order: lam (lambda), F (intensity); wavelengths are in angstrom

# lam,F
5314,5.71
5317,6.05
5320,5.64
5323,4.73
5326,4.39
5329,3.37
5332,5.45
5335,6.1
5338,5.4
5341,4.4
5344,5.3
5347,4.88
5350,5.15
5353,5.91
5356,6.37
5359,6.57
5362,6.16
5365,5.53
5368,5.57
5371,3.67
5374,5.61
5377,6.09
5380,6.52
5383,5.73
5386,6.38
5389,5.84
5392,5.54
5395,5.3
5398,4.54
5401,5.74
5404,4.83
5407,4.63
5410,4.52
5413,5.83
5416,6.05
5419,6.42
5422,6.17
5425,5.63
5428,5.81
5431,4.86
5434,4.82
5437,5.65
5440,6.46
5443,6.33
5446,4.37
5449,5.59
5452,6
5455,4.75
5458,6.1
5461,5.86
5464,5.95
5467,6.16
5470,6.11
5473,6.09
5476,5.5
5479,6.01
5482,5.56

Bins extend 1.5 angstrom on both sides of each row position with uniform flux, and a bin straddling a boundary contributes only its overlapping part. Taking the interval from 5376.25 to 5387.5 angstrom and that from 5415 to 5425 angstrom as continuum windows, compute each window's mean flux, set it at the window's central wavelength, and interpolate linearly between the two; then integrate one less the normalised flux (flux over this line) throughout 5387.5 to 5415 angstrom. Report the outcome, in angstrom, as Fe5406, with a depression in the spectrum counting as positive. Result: 4.2 angstrom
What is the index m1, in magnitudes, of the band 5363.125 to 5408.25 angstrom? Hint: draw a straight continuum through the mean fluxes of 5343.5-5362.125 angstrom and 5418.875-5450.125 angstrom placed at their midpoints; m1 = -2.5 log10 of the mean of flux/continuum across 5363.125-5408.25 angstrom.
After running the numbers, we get 0.05 mag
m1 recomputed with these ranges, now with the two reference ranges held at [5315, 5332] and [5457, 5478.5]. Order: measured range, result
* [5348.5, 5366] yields -0.16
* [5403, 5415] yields 0.11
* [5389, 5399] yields 0.03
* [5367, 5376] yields 0.06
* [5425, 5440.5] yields 0.05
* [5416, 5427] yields -0.08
